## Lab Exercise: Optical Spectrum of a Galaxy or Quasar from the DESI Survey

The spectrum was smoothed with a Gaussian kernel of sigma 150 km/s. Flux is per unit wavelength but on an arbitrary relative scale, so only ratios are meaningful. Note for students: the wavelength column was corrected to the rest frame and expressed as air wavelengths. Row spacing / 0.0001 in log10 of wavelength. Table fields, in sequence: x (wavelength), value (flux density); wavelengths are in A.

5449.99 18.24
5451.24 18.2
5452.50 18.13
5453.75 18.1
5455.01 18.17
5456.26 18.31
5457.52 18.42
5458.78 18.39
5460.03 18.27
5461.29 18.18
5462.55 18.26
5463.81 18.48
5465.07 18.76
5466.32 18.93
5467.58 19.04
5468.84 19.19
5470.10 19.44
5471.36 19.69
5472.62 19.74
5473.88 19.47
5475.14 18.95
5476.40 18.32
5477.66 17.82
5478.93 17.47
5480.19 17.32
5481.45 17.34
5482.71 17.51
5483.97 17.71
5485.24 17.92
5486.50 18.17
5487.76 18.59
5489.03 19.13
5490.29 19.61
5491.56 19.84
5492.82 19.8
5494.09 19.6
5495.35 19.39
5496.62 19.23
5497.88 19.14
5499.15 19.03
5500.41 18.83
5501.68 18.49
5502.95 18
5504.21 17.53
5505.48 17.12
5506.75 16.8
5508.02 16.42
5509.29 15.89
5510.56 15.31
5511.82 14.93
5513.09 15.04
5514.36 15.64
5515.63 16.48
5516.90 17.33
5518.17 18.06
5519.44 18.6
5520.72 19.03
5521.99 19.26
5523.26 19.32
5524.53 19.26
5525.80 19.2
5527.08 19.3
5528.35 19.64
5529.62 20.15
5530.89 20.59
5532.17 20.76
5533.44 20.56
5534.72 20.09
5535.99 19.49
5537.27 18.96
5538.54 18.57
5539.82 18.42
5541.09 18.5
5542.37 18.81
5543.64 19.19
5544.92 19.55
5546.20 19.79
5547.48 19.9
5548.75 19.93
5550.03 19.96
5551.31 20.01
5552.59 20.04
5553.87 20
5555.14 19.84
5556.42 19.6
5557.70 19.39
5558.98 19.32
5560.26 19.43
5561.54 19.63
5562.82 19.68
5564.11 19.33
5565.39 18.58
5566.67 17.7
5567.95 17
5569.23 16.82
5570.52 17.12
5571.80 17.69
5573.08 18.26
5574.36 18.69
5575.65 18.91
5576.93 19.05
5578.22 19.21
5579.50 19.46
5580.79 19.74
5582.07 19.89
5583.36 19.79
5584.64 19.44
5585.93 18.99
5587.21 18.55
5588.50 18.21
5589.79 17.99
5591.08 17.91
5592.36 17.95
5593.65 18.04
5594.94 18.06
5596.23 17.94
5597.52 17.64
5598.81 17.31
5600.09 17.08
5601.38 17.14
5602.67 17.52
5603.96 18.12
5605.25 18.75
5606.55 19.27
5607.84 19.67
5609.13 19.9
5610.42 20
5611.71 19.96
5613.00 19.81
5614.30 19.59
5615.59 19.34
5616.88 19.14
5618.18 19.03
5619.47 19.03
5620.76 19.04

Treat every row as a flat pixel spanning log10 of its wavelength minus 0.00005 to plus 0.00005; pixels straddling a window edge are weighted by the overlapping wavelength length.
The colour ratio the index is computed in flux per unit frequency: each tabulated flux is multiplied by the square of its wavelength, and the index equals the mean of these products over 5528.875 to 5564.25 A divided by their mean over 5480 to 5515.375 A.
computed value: 1.1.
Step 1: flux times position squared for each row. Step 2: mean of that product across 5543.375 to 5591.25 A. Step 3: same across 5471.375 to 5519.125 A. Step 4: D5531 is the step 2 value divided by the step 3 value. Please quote 1.1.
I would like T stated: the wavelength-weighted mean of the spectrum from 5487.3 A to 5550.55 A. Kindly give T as 18.6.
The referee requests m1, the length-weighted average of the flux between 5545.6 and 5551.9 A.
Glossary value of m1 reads 19.9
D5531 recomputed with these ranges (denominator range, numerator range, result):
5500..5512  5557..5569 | 1.13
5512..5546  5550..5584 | 1.03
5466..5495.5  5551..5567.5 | 1.06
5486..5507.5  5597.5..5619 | 1.05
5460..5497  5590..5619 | 1.04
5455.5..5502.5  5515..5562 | 1.06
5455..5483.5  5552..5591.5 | 1.06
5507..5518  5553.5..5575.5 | 1.19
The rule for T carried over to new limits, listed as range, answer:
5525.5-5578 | 19.2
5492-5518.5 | 17.5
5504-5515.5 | 16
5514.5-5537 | 19.2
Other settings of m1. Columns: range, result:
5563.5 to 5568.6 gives 18.2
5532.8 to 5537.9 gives 19.8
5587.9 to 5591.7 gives 18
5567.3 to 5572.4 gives 17.2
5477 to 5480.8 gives 17.5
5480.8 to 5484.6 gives 17.6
